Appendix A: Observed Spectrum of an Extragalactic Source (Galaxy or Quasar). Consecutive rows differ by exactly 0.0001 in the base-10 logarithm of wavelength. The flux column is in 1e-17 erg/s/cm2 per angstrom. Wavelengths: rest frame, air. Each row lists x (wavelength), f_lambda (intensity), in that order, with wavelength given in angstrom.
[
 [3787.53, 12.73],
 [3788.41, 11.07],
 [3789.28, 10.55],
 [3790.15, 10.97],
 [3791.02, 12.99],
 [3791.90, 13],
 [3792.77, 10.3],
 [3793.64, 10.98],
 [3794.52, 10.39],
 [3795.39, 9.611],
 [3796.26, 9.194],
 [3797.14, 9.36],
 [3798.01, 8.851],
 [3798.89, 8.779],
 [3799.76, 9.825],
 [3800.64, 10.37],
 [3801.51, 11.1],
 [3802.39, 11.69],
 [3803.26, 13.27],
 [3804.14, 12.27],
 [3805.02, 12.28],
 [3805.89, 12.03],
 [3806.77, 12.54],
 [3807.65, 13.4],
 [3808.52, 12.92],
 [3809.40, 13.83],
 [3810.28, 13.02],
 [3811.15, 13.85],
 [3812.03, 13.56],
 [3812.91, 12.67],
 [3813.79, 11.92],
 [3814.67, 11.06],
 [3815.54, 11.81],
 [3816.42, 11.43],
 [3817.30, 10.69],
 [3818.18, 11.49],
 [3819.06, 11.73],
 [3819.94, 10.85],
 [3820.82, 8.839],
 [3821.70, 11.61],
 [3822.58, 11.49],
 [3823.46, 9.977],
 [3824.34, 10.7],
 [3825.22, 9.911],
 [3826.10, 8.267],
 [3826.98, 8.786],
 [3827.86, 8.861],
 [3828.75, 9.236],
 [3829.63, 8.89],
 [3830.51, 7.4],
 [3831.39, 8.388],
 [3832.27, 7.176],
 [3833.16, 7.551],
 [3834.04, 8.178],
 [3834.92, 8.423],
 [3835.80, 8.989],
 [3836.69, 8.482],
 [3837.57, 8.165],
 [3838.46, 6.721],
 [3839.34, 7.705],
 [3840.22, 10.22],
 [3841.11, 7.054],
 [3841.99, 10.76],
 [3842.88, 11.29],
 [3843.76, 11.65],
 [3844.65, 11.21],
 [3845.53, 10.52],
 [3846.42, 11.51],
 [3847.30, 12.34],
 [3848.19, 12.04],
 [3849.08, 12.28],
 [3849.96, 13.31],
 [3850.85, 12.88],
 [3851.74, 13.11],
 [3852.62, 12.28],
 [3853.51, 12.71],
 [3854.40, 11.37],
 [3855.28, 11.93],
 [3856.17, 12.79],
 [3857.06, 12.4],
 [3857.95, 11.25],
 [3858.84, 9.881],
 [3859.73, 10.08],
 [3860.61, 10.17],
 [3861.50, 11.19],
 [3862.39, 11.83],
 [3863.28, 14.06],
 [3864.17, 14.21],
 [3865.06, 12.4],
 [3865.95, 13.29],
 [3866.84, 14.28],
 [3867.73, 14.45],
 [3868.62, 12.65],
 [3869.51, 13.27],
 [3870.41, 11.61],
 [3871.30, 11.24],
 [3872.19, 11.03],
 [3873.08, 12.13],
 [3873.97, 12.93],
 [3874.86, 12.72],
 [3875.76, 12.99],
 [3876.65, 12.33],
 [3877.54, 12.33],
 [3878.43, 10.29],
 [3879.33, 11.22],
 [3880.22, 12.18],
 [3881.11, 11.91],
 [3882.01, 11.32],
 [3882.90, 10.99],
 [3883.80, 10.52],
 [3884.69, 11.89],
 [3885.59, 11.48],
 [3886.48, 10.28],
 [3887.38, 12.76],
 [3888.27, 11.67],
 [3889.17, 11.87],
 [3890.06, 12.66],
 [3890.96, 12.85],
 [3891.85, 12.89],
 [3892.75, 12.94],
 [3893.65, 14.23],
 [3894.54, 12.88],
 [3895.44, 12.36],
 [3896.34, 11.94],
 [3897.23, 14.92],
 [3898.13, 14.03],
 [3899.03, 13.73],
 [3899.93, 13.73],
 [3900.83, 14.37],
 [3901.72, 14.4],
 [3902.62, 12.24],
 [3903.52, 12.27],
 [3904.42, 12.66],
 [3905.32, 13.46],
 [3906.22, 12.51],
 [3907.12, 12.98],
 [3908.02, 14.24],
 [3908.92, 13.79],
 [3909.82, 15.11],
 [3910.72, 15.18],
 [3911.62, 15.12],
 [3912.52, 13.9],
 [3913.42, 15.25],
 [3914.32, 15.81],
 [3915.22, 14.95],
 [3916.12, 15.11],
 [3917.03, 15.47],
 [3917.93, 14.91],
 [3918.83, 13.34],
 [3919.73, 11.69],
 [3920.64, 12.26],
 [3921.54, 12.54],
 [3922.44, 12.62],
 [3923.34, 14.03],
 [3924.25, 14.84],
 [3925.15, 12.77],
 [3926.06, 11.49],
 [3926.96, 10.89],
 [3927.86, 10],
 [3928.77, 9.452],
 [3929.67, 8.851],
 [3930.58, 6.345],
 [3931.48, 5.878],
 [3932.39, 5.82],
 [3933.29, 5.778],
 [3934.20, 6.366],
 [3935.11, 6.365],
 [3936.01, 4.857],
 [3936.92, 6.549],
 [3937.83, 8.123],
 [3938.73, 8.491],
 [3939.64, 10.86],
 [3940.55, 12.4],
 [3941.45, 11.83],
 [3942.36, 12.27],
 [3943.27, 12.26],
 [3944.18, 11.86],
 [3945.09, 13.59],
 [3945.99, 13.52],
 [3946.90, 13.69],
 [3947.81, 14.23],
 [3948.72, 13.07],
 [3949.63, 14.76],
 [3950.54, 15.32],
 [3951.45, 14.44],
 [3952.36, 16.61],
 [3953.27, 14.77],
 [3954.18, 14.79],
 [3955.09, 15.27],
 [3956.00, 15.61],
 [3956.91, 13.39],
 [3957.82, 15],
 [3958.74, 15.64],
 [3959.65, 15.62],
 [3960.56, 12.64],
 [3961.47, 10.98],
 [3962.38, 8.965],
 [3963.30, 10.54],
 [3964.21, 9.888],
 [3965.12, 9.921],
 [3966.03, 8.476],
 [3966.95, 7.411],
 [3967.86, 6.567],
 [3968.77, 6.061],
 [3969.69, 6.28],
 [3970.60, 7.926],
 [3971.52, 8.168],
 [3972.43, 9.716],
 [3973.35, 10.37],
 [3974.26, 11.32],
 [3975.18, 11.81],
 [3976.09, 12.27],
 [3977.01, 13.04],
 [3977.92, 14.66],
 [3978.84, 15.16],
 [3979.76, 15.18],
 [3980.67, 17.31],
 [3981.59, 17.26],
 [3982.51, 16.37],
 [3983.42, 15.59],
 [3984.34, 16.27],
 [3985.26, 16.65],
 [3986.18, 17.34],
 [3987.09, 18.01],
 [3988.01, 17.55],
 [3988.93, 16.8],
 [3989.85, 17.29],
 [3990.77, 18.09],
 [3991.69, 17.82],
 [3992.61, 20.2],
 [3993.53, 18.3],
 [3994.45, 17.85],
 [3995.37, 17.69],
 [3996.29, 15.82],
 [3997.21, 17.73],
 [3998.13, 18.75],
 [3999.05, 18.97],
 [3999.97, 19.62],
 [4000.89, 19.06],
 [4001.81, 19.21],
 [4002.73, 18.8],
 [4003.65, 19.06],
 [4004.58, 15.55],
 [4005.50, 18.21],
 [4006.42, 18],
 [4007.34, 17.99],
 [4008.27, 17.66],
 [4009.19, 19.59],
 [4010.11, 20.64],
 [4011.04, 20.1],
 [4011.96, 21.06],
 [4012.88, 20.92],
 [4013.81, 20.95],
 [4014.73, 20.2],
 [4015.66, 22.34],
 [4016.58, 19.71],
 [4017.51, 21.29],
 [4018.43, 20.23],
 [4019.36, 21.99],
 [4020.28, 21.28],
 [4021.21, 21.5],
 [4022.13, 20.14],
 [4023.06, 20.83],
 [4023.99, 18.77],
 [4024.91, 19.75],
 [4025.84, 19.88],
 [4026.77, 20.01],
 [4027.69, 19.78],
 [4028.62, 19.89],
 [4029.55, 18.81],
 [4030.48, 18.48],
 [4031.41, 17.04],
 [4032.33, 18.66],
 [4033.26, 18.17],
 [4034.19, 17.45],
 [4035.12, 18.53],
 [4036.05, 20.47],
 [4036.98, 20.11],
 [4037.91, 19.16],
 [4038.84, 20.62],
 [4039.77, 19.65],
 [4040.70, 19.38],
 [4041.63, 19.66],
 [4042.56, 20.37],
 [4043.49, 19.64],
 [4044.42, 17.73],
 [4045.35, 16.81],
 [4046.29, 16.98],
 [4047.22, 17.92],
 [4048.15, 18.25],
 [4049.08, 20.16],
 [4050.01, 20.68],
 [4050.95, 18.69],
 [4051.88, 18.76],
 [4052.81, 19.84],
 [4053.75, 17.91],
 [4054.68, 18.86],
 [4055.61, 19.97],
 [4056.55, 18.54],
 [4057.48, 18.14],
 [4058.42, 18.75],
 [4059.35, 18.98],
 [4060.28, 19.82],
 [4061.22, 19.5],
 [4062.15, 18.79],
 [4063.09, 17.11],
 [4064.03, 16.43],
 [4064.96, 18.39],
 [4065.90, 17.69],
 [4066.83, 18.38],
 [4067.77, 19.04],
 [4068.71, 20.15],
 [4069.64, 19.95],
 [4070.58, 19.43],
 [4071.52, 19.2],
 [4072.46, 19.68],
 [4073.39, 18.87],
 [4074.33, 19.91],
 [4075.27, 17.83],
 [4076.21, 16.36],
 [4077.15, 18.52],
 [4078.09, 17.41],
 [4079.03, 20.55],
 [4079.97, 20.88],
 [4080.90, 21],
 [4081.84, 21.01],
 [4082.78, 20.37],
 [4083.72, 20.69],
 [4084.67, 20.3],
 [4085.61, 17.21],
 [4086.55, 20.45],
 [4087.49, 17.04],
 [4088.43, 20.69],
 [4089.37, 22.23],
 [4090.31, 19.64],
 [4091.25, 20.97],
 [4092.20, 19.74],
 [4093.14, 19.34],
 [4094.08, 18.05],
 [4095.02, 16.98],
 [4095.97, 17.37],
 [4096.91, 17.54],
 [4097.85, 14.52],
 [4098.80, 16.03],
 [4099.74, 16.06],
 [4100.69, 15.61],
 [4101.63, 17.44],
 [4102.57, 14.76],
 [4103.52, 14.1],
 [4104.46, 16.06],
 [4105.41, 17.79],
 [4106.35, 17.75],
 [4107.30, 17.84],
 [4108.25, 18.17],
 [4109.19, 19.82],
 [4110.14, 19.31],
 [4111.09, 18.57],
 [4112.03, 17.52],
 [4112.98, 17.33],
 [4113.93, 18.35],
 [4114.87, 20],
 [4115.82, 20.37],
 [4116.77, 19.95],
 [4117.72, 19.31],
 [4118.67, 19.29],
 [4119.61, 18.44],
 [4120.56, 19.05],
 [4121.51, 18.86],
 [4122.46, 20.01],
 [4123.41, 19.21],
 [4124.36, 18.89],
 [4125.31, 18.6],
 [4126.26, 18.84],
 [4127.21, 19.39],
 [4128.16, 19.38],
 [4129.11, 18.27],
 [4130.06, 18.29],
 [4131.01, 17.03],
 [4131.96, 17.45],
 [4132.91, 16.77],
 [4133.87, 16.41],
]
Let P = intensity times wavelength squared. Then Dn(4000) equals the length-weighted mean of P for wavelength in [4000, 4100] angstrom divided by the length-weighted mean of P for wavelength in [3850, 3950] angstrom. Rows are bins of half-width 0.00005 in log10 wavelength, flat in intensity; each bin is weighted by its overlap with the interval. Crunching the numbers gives 1.7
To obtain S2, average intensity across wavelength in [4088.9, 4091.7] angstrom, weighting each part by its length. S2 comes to 21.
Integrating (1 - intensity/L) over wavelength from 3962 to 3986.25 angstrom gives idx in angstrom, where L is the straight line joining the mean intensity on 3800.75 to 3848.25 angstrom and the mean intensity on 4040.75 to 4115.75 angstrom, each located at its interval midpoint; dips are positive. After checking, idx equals 5.6 angstrom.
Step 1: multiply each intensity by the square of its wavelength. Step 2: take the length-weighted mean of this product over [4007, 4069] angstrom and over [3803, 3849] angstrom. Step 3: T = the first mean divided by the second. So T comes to 2.04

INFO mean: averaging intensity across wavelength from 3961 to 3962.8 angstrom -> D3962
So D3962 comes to 10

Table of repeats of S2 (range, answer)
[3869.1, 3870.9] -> 12.3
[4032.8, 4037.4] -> 18.9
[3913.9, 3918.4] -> 15.2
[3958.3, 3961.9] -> 13.8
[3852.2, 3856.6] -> 12.2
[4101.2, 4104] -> 15.4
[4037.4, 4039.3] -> 19.9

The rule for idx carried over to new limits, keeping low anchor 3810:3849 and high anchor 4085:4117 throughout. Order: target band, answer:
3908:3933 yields 0.55 angstrom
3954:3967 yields 1.47 angstrom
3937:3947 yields 1.48 angstrom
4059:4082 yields -2.39 angstrom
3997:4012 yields -3.46 angstrom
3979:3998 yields -3.15 angstrom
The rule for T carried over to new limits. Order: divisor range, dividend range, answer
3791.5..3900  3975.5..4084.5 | 1.81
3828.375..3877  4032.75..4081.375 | 1.89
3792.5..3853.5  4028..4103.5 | 1.99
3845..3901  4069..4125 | 1.70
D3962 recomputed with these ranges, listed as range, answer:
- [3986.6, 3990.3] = 17.4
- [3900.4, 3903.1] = 13.7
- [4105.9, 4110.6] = 18.6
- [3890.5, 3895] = 13.1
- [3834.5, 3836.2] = 8.72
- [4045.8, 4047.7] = 17.4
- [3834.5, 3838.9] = 8.15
